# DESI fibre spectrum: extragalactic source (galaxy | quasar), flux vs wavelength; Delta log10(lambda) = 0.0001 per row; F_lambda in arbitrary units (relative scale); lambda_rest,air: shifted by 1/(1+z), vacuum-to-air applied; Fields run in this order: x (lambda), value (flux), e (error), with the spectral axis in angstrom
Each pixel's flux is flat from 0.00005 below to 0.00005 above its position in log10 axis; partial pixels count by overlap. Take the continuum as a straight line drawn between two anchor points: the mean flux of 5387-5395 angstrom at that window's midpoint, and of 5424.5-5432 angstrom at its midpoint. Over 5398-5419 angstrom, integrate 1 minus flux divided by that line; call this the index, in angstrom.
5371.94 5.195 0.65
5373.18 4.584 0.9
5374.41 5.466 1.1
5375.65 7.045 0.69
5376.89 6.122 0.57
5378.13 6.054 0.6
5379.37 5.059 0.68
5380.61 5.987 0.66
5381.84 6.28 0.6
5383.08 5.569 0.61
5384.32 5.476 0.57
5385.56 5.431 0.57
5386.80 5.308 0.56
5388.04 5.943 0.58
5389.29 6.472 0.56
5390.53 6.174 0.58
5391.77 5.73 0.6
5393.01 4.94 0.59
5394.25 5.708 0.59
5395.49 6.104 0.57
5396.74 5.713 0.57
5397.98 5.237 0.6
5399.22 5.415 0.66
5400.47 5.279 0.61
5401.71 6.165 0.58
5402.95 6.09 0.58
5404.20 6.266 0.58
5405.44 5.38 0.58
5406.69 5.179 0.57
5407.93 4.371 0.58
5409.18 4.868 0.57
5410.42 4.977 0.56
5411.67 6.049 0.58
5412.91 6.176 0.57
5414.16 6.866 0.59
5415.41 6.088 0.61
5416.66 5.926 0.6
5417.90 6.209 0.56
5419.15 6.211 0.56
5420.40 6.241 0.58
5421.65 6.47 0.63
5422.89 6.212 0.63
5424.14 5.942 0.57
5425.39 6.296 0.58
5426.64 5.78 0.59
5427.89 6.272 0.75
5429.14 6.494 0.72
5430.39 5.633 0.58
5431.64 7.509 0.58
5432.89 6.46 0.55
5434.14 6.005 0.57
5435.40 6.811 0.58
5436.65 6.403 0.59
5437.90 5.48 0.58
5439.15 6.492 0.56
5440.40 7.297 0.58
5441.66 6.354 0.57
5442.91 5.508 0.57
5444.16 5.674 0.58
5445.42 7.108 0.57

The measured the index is 1.1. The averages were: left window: 5.8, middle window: 5.7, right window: 6.27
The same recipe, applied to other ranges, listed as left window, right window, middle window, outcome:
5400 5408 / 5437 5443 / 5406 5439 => -0.4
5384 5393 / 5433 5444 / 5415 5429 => -0.1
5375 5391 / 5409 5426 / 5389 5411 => 1.6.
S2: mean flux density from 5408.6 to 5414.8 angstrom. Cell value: 5.8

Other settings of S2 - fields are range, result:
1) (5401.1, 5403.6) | 6.12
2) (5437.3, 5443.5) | 6.23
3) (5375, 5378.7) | 6.39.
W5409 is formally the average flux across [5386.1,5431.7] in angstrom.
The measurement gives 5.86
